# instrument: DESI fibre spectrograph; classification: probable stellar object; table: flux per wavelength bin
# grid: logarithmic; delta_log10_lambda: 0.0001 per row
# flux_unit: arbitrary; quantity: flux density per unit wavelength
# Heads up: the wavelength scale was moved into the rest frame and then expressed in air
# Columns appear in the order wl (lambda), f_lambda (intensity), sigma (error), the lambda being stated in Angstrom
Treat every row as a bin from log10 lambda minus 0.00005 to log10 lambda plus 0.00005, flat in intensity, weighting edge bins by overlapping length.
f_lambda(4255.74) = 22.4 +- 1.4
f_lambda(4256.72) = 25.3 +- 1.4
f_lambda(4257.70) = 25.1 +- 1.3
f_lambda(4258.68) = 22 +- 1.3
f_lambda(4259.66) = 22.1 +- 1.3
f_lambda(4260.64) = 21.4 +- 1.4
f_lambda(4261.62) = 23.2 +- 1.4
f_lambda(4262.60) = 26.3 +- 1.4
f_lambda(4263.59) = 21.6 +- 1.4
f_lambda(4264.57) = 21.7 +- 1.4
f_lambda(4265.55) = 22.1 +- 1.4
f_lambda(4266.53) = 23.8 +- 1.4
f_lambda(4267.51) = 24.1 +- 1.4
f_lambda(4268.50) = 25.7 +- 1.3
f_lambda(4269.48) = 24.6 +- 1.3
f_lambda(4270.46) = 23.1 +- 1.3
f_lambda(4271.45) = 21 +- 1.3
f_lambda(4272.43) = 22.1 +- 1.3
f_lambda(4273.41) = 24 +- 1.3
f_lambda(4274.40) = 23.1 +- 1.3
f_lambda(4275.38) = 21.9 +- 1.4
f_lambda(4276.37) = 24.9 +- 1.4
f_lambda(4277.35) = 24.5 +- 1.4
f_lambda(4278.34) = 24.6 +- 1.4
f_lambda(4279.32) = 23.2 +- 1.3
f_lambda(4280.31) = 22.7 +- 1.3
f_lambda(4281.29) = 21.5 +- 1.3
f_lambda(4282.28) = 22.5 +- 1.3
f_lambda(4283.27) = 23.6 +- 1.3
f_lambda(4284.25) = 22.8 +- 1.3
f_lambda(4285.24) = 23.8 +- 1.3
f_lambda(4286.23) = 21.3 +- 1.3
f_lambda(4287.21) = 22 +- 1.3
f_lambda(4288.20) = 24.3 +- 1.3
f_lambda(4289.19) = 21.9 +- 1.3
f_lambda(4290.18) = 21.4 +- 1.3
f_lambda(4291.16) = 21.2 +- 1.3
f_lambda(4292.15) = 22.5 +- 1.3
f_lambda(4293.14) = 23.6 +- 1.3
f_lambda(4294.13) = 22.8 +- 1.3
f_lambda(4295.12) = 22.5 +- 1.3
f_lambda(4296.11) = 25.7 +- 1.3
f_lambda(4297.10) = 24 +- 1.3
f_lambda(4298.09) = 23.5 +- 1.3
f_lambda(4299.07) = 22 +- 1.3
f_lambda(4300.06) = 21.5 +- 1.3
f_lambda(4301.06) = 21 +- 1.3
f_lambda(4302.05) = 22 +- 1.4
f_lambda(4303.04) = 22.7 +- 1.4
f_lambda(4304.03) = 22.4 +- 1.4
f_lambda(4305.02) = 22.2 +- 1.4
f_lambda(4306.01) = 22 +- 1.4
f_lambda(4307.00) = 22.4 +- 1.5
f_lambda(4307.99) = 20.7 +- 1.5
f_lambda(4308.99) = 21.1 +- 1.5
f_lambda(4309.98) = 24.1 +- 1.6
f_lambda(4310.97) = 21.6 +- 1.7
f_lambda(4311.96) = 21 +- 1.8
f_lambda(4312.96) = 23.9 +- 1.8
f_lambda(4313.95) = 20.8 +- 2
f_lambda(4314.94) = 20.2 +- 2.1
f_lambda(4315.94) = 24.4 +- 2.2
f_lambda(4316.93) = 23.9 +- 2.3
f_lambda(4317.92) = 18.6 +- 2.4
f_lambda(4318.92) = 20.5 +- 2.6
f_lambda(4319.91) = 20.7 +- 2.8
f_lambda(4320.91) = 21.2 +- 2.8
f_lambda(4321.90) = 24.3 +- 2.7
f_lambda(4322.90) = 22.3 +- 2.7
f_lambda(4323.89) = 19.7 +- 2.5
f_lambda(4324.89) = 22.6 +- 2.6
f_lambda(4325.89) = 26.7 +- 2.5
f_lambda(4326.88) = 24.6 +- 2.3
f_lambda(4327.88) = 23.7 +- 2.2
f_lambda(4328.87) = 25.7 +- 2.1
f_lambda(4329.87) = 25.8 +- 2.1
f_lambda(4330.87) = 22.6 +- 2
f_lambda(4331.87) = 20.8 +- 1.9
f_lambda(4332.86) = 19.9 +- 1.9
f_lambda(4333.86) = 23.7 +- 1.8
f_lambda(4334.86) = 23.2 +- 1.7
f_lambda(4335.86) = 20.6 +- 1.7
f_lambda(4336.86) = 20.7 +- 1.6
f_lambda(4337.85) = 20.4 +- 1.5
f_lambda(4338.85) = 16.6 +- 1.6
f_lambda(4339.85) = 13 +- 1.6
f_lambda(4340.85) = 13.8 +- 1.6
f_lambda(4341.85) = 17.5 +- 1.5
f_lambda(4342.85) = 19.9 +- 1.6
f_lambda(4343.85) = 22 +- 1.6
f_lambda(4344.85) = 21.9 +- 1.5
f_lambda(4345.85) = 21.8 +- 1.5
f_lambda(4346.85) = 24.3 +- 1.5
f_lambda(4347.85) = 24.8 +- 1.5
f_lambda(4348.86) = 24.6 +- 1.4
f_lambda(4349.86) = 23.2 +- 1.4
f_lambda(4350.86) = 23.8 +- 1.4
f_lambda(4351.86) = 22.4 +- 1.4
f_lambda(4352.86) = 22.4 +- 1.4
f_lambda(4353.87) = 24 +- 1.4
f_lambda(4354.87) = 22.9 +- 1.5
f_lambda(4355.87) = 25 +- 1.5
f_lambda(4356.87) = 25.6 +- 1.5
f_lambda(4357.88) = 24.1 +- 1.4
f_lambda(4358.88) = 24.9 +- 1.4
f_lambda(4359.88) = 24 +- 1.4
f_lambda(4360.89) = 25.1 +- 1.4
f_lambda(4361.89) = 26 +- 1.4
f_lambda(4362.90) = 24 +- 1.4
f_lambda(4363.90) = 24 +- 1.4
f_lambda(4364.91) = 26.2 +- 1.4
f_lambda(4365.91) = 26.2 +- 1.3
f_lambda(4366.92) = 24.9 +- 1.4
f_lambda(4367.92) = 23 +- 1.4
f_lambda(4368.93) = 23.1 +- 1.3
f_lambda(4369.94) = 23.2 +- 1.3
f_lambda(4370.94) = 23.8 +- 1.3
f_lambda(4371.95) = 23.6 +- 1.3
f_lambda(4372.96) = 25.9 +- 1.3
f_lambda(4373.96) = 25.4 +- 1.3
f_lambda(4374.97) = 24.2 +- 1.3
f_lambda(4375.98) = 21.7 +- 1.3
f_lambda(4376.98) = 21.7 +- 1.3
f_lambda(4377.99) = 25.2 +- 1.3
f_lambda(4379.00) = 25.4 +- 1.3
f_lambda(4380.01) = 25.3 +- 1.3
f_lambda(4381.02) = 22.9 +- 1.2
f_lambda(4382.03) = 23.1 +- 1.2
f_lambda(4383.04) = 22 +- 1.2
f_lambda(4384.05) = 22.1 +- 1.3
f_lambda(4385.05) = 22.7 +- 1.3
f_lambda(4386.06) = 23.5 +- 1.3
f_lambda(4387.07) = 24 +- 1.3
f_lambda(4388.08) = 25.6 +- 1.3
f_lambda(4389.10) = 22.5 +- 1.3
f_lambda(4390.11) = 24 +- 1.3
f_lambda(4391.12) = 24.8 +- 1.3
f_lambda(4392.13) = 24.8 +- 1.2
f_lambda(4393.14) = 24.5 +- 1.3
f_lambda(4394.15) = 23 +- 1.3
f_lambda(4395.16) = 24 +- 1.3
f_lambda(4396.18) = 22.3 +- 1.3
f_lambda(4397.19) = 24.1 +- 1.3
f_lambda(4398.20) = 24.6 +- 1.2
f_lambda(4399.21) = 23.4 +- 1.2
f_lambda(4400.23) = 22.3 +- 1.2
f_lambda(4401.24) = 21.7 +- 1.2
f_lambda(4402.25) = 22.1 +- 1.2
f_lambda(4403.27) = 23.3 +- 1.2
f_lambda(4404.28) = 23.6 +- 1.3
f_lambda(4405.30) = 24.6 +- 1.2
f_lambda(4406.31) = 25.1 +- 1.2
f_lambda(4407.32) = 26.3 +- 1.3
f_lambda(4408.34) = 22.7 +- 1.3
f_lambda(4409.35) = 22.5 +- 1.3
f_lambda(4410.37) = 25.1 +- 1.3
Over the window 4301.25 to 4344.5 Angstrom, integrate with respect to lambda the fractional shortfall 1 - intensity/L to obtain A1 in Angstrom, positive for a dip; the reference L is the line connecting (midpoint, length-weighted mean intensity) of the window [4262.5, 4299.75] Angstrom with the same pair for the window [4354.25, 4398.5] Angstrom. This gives 3.6 Angstrom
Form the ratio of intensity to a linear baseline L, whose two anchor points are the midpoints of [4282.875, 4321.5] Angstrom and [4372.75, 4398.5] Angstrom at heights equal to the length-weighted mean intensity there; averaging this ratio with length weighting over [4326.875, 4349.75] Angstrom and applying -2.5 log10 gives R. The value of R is 0.077 mag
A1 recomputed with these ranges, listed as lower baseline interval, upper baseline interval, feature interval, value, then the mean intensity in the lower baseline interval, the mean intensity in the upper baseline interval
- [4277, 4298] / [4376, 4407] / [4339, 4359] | 1.2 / 23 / 23.6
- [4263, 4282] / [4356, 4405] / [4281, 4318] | 1.5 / 23.2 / 23.9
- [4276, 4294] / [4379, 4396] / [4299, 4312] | 0.6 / 22.9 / 23.7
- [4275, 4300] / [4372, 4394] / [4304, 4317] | 0.6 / 23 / 23.9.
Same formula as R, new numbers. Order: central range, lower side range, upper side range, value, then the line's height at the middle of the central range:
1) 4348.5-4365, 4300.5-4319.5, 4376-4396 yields -0.06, 23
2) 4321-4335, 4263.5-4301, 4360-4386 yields 0.01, 23.5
